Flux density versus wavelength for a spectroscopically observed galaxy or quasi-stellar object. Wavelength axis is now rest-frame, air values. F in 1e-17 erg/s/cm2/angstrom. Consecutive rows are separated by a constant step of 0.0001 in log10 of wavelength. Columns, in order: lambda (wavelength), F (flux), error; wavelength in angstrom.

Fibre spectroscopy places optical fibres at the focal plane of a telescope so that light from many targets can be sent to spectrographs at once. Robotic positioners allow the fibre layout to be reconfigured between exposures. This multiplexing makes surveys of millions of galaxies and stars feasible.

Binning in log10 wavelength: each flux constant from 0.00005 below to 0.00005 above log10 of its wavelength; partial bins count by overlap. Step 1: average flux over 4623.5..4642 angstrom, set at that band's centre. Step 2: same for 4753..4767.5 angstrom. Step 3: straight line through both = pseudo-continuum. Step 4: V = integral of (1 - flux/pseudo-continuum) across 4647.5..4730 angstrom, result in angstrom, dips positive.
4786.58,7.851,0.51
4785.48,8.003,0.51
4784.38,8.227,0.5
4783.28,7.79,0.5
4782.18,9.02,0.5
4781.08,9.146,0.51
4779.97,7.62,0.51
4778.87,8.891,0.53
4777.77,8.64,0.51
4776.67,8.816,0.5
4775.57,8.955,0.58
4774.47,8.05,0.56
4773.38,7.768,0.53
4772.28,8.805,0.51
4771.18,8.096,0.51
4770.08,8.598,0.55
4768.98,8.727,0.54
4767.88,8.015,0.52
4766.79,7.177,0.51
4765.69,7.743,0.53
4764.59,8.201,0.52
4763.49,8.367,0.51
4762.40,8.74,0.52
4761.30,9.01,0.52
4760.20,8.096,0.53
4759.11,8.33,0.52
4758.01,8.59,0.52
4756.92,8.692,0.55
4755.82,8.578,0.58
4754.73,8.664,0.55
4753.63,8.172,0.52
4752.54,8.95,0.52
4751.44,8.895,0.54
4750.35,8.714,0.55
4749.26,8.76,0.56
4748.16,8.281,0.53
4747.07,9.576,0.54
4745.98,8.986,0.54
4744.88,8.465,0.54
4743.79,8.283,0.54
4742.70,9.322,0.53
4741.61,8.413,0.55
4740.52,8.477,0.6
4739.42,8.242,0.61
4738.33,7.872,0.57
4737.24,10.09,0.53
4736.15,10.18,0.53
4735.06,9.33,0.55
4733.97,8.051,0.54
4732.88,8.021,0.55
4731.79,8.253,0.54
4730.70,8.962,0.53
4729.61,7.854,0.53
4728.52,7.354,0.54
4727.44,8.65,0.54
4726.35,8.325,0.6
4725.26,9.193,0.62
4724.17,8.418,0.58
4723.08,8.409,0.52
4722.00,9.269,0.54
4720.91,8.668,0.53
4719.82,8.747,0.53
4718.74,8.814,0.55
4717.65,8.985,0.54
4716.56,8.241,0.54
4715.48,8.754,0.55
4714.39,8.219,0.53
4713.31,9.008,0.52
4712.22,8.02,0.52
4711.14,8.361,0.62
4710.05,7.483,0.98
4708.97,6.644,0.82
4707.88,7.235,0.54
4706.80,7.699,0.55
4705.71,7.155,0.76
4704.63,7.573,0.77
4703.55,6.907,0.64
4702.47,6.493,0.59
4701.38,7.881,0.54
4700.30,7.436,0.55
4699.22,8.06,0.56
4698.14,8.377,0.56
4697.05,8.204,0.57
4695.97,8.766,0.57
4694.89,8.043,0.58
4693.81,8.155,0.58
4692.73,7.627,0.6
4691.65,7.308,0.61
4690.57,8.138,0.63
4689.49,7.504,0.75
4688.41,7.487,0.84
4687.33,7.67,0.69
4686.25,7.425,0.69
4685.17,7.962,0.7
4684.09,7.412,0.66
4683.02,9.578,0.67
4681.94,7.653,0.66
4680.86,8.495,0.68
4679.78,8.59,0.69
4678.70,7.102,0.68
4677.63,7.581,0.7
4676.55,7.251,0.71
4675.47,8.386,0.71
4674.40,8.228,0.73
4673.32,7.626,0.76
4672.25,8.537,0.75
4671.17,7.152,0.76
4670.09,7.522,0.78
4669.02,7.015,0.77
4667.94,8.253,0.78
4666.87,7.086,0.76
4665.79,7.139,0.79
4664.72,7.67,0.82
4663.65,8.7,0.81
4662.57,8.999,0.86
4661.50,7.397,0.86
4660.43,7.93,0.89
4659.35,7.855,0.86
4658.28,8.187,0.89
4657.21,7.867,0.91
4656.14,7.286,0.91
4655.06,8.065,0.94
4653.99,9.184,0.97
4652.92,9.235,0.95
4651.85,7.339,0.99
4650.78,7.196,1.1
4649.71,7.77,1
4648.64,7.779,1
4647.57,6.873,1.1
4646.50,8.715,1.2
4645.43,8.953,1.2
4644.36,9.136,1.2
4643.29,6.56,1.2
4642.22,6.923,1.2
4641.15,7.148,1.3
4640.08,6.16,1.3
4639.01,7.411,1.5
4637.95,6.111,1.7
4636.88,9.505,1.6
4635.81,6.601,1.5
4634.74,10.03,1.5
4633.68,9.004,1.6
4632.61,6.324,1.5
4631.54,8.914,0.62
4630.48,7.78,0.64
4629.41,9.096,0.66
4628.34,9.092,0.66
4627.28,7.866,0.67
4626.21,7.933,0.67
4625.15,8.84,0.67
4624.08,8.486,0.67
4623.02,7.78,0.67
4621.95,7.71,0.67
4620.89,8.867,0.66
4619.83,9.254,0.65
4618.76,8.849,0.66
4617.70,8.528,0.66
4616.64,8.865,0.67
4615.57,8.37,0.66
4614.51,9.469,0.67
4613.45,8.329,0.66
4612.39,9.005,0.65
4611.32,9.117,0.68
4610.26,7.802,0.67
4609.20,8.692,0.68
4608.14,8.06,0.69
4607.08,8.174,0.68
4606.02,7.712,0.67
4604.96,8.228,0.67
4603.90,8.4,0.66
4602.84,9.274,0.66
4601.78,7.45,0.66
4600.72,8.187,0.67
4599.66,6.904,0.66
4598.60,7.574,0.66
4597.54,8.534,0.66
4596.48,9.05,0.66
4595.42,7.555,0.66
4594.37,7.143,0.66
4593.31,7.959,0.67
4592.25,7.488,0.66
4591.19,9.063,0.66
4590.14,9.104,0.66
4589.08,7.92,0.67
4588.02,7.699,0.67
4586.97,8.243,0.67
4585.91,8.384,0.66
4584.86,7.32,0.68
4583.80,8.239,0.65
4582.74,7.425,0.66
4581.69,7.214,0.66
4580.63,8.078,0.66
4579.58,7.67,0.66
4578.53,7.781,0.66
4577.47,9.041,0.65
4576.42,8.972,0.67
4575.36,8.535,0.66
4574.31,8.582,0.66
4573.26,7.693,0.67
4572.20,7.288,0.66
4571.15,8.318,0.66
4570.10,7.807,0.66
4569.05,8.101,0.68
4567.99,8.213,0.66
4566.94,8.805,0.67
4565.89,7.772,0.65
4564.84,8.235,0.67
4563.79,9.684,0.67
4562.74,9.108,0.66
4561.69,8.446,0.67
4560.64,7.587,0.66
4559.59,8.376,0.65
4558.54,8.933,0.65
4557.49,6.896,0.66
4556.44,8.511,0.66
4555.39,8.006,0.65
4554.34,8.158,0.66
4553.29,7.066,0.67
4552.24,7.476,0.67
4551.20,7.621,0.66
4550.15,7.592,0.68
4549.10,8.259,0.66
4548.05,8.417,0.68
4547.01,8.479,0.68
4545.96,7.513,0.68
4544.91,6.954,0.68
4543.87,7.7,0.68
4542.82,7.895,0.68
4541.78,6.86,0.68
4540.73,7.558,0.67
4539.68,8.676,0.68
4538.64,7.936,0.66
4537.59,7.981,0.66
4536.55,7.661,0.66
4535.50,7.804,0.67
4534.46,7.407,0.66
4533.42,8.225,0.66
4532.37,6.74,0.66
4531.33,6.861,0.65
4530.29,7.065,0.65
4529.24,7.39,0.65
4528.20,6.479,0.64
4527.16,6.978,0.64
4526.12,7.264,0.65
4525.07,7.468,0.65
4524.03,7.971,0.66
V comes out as 1.9 angstrom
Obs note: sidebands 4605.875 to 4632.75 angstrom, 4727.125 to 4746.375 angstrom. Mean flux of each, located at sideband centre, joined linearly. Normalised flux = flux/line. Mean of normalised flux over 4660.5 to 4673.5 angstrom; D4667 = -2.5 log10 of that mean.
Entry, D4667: 0.099 mag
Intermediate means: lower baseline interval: 8.46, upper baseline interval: 8.6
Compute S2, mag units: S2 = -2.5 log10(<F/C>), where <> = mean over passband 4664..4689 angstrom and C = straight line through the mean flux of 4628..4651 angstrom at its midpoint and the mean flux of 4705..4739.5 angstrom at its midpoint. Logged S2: 0.043 mag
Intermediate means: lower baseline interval 7.86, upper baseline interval 8.39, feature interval 7.78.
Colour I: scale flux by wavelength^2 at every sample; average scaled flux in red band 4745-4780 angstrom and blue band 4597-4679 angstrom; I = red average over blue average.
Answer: 1.11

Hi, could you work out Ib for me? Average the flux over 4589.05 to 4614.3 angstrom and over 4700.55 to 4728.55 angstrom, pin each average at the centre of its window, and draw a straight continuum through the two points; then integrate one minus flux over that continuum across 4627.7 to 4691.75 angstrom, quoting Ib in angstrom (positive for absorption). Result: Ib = 2.2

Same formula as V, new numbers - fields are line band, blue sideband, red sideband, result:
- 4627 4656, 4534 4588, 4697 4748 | 0.8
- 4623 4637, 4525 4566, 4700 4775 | -0.6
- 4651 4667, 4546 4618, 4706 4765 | 0.6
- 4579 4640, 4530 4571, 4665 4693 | -2.7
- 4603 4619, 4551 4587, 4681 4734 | -0.8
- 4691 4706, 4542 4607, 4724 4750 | 1.4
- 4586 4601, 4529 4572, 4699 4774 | -0.1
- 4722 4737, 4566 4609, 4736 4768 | -0.1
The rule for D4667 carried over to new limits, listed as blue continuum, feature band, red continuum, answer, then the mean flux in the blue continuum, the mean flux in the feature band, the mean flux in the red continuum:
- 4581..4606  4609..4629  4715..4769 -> -0.061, 8.01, 8.57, 8.58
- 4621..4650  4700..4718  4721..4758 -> 0.093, 7.96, 7.76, 8.66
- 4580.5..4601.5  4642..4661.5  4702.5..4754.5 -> 0.029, 7.94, 7.94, 8.42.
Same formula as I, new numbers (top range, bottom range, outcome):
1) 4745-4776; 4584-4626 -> 1.09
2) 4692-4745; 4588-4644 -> 1.06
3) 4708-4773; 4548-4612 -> 1.12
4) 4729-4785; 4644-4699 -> 1.11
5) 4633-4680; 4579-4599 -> 1.01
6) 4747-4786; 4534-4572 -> 1.16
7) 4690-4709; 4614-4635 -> 0.93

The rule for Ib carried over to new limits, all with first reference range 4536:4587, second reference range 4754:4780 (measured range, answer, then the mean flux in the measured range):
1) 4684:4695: 0.7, 7.7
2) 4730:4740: -0.5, 8.76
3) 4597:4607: 0.1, 8.03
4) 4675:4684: 0.2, 8.04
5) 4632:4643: 0.9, 7.51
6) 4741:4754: -0.6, 8.75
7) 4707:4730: 0.0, 8.31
